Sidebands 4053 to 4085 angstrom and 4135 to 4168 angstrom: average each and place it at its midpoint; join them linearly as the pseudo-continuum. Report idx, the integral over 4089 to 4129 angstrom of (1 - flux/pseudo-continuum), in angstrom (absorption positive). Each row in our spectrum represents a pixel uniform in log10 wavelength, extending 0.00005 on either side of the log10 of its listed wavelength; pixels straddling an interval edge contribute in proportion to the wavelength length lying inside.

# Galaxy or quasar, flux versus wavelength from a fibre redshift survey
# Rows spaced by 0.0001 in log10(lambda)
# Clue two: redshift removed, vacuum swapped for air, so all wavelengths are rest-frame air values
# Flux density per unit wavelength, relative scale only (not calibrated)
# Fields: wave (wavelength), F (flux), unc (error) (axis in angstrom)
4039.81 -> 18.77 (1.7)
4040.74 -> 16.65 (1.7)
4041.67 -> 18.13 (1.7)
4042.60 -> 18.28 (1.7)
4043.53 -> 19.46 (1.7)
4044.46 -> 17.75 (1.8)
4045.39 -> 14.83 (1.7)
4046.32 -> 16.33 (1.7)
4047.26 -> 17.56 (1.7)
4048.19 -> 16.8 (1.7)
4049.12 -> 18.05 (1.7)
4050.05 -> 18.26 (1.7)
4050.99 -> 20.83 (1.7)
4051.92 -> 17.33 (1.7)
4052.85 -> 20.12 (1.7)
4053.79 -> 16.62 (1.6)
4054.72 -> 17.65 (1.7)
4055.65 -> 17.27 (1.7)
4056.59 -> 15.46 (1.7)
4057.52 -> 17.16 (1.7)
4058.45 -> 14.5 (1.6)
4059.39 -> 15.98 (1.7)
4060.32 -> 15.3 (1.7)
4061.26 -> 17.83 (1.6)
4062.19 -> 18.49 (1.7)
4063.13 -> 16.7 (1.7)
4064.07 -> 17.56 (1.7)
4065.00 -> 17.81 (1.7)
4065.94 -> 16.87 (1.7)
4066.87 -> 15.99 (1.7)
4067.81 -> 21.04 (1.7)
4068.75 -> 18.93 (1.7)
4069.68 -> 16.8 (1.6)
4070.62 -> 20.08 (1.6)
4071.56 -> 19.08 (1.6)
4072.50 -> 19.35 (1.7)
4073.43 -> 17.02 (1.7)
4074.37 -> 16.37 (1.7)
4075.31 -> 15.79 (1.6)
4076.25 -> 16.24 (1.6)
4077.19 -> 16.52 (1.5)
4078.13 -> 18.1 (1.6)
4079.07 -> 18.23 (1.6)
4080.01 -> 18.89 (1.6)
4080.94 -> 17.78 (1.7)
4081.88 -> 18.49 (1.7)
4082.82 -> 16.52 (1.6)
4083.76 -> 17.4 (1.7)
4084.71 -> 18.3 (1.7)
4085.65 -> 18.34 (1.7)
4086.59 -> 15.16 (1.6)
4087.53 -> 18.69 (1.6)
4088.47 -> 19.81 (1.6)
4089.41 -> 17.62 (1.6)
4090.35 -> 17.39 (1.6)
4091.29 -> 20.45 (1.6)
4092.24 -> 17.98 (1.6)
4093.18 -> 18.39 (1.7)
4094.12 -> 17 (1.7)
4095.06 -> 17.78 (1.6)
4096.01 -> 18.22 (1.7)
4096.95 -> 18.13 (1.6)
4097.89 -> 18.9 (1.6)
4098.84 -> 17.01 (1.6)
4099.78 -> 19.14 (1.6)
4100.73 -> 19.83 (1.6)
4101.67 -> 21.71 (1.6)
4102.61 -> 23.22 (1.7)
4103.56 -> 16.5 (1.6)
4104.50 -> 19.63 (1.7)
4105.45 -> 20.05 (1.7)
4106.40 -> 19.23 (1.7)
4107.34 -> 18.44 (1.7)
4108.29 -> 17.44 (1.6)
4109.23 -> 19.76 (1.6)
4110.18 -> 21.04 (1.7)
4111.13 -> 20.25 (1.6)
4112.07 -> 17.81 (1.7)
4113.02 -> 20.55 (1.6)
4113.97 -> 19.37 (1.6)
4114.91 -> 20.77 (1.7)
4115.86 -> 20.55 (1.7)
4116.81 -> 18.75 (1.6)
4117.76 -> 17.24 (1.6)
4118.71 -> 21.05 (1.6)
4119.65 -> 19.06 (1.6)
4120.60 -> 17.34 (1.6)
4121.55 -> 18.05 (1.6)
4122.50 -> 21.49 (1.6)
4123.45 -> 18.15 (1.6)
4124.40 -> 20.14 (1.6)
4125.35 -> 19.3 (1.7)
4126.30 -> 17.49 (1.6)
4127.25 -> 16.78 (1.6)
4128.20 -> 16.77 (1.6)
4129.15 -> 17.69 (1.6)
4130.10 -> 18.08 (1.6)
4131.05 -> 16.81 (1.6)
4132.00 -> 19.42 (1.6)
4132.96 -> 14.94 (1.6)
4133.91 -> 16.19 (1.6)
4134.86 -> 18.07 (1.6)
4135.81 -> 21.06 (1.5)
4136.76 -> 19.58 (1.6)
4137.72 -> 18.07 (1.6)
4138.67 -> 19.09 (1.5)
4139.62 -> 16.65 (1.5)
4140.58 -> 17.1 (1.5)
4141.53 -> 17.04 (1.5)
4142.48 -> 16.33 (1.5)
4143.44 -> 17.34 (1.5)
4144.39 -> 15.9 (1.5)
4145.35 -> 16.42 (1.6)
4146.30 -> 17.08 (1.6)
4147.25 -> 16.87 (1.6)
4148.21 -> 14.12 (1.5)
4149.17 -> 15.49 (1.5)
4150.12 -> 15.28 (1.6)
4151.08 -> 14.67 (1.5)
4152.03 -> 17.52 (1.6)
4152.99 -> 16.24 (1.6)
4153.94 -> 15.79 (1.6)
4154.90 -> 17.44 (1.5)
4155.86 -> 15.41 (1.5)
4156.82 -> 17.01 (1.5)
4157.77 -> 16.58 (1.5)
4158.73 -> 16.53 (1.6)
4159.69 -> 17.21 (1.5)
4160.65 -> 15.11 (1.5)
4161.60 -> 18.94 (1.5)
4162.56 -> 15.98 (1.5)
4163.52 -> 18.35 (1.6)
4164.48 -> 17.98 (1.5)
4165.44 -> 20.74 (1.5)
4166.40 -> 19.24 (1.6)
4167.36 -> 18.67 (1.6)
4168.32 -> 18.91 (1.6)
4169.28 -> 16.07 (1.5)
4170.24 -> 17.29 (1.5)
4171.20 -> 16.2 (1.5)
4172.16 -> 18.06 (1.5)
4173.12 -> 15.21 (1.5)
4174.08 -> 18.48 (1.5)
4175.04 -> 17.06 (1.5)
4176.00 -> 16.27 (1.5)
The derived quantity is -3.79 angstrom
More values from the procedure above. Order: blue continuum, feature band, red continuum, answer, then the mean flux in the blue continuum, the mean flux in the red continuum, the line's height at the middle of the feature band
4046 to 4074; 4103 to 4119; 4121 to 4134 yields -1.3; 17.6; 18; 17.9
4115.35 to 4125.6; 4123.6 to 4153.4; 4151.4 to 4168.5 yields 1.9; 19.2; 17.4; 18.4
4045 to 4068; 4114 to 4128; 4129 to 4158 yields -1.6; 17.3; 16.9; 17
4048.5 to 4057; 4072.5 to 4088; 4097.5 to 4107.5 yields 1.1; 17.9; 19.5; 18.8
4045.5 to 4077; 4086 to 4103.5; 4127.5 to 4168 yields -1.3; 17.4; 17.2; 17.3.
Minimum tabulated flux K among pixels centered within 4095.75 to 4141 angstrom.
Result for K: 14.94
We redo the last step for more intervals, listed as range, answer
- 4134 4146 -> 15.9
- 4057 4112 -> 14.5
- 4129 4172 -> 14.12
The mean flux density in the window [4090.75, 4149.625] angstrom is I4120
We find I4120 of 18.4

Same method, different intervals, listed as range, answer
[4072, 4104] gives 18.1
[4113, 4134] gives 18.5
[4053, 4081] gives 17.4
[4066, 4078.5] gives 17.8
